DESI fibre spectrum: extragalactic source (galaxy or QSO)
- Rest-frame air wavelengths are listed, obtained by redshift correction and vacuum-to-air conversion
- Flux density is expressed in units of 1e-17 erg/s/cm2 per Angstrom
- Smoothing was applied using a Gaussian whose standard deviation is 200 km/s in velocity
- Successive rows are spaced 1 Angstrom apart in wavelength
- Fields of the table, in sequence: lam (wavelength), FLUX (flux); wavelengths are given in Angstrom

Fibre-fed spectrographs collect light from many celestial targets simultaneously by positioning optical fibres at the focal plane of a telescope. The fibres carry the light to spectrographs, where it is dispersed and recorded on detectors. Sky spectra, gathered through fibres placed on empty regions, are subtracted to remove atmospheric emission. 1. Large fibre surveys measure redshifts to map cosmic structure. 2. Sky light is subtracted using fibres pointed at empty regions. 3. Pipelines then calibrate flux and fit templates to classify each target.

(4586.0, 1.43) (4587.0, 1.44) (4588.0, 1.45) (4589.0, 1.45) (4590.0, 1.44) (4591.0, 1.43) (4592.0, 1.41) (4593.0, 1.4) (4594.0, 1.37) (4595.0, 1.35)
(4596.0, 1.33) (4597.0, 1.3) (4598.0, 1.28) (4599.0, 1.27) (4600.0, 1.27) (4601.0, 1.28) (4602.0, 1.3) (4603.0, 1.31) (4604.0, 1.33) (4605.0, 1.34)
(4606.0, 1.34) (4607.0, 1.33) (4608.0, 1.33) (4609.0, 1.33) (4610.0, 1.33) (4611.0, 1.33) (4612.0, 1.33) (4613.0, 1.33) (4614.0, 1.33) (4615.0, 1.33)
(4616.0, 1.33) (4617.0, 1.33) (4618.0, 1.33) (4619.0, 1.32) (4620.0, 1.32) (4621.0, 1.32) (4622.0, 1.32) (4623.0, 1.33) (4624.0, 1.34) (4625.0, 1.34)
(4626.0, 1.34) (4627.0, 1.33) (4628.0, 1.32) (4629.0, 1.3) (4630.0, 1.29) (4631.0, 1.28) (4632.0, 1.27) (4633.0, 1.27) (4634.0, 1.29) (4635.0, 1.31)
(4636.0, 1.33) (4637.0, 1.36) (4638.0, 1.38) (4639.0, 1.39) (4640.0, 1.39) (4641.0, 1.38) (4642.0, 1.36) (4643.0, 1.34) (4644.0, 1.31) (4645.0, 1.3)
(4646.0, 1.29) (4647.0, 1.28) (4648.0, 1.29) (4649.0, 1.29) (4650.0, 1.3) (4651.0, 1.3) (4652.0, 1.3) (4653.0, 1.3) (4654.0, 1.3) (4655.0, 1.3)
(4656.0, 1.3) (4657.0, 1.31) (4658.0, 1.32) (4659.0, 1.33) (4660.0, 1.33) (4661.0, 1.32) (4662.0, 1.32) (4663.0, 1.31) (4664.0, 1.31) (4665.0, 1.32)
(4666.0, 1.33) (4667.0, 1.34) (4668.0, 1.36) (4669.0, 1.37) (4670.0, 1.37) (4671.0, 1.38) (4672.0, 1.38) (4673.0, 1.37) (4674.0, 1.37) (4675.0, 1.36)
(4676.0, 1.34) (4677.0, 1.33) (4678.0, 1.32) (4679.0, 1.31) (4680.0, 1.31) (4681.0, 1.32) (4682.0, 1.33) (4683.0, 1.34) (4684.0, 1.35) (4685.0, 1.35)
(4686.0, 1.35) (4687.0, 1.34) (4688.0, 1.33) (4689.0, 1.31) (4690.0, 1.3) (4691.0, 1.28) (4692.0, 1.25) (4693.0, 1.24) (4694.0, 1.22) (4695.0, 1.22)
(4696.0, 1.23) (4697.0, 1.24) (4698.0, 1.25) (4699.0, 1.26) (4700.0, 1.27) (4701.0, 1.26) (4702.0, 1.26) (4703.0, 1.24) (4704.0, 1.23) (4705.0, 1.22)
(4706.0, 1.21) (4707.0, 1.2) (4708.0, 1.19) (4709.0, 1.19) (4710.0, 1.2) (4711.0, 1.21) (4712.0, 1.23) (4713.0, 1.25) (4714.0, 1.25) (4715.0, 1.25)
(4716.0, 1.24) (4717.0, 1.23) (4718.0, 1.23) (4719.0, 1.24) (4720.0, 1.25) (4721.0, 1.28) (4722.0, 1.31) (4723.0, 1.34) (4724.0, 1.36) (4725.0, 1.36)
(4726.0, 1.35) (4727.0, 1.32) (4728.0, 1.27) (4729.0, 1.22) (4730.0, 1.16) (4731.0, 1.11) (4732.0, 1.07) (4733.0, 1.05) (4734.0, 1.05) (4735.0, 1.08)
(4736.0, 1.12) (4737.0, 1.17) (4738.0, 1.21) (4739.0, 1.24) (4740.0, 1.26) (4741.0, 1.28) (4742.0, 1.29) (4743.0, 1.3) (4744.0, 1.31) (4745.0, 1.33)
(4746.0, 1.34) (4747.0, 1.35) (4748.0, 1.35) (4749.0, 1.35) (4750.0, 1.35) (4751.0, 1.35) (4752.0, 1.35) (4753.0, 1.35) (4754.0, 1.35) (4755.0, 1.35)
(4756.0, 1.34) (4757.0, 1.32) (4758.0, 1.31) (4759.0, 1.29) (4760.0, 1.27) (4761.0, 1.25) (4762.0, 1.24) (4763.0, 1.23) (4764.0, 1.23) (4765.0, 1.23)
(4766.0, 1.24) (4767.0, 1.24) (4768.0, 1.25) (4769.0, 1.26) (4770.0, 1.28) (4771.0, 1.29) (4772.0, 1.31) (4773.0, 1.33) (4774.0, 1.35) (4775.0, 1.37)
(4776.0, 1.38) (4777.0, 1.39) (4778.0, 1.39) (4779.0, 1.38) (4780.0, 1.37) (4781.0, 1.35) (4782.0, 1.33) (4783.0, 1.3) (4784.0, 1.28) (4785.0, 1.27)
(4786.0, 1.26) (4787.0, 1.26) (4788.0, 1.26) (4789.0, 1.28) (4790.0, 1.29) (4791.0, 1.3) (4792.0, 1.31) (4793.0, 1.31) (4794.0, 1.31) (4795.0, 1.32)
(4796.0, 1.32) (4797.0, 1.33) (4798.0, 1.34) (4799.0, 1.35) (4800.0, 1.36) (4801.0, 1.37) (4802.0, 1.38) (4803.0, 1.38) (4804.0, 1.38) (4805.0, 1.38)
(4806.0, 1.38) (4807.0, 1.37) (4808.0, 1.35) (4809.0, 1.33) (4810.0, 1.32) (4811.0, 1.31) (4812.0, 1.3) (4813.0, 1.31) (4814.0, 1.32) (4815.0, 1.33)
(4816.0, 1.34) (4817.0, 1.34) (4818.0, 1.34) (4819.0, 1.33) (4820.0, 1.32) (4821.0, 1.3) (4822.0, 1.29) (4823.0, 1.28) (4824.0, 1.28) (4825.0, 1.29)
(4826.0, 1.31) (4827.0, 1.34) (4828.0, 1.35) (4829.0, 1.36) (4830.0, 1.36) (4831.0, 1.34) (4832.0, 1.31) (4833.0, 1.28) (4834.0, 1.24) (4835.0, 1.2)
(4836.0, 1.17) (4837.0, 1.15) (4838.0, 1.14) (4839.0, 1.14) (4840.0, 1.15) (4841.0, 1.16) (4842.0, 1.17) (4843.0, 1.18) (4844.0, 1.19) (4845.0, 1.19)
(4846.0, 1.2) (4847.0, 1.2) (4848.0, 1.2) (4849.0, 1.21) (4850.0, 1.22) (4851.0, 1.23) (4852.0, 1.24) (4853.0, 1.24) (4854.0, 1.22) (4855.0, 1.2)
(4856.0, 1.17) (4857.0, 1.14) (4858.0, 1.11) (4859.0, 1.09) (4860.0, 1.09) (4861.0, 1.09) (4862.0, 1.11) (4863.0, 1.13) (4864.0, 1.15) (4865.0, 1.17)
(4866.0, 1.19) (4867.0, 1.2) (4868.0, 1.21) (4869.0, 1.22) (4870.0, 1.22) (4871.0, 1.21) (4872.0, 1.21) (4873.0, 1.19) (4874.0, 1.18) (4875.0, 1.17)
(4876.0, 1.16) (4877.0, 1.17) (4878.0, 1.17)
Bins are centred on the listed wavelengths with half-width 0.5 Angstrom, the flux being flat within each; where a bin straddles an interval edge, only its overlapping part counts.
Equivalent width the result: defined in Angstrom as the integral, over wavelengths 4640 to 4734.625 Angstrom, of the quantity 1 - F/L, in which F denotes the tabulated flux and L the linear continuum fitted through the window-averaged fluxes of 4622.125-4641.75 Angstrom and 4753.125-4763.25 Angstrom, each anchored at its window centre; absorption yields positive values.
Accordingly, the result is 2.3 Angstrom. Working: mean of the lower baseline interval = 1.33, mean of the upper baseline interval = 1.3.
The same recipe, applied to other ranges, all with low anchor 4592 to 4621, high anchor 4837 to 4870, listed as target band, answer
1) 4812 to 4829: -1.76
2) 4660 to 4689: -1.27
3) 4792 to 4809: -2.03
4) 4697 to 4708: 0.25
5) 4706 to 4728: -0.05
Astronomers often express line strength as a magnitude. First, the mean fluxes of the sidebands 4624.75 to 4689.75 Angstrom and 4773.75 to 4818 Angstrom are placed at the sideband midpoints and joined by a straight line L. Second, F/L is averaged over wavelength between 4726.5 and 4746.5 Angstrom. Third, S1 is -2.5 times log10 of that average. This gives 0.10 mag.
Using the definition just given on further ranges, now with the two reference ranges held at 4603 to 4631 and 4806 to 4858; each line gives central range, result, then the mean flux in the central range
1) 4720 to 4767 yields 0.017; 1.27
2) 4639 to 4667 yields -0.002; 1.32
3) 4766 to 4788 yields -0.031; 1.31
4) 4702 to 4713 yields 0.071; 1.22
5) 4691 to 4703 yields 0.047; 1.25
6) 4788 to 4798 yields -0.030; 1.31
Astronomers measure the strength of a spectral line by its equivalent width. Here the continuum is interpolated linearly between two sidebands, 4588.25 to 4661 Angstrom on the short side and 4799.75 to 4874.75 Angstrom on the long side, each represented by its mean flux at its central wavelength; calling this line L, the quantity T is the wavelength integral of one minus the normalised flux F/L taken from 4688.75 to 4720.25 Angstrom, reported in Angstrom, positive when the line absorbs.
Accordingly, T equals 1.4 Angstrom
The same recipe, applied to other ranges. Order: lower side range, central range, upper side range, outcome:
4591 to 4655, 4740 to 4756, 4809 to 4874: -0.8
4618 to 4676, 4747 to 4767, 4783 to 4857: -0.1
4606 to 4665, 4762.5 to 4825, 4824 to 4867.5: -4.2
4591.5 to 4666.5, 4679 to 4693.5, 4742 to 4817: 0.1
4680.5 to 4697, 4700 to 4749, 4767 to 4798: 2.3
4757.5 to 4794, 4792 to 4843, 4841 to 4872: -2.7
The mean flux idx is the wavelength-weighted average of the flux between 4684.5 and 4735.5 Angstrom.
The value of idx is 1.24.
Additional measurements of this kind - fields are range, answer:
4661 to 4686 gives 1.34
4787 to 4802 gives 1.32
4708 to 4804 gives 1.28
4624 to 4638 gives 1.31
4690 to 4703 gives 1.25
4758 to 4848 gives 1.29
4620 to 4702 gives 1.32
